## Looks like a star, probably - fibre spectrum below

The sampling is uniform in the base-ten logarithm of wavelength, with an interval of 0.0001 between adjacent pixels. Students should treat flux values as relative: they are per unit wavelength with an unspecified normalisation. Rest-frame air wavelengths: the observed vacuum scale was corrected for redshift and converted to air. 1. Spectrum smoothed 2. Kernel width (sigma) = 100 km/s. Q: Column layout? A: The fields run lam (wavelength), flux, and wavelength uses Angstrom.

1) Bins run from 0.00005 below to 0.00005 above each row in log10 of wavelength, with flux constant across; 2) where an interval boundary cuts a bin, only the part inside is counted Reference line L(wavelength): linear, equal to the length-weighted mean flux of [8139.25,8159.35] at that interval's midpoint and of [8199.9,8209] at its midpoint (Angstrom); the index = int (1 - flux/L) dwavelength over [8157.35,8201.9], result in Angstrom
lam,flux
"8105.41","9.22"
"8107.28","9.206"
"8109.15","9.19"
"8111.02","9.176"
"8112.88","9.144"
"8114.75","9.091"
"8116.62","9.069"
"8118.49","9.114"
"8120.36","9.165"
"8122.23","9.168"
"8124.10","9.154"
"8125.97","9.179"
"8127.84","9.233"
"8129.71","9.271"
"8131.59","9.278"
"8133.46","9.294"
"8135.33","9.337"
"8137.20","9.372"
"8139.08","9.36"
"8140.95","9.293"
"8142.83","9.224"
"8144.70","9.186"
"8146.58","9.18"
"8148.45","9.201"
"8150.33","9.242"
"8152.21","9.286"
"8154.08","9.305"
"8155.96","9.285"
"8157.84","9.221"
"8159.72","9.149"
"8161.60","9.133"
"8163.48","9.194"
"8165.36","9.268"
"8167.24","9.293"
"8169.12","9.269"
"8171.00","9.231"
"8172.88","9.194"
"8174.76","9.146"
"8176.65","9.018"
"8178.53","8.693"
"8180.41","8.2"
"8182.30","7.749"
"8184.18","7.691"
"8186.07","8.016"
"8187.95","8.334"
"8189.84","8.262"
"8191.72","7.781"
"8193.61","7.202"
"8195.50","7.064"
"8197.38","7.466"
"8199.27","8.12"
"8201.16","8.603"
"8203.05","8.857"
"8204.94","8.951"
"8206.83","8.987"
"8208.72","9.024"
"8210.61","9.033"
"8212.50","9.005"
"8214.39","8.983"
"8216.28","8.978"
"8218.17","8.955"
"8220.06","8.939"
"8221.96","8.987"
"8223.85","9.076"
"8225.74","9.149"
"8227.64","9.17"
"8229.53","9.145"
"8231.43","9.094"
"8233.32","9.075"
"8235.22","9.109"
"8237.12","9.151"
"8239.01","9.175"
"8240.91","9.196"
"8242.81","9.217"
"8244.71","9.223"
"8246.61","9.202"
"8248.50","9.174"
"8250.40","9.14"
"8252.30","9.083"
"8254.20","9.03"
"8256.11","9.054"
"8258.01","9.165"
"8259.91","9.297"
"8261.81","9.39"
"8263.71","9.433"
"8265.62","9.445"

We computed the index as 2.59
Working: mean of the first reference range 9.24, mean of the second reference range 8.84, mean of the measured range 8.5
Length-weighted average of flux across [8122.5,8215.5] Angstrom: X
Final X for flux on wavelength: 8.85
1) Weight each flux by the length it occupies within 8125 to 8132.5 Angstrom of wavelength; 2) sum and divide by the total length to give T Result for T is 9.23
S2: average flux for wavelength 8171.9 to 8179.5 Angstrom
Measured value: 9.01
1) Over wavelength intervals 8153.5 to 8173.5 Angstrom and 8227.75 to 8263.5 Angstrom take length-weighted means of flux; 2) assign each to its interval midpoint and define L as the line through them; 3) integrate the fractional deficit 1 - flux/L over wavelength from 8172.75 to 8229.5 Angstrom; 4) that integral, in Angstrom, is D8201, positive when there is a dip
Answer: 4.0 Angstrom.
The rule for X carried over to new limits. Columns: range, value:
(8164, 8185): 8.81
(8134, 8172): 9.25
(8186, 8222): 8.48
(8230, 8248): 9.16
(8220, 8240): 9.1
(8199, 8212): 8.84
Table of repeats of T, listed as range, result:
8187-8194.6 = 7.89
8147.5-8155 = 9.27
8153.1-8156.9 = 9.31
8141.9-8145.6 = 9.22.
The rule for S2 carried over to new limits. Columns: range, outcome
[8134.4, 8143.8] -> 9.32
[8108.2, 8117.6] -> 9.13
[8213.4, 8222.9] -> 8.97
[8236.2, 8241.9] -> 9.18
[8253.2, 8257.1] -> 9.03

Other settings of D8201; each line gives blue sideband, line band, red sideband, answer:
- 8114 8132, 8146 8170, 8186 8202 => -2.0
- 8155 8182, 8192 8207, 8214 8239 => 1.6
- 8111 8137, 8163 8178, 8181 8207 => -1.3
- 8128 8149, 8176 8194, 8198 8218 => 1.8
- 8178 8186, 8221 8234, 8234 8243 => -0.2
